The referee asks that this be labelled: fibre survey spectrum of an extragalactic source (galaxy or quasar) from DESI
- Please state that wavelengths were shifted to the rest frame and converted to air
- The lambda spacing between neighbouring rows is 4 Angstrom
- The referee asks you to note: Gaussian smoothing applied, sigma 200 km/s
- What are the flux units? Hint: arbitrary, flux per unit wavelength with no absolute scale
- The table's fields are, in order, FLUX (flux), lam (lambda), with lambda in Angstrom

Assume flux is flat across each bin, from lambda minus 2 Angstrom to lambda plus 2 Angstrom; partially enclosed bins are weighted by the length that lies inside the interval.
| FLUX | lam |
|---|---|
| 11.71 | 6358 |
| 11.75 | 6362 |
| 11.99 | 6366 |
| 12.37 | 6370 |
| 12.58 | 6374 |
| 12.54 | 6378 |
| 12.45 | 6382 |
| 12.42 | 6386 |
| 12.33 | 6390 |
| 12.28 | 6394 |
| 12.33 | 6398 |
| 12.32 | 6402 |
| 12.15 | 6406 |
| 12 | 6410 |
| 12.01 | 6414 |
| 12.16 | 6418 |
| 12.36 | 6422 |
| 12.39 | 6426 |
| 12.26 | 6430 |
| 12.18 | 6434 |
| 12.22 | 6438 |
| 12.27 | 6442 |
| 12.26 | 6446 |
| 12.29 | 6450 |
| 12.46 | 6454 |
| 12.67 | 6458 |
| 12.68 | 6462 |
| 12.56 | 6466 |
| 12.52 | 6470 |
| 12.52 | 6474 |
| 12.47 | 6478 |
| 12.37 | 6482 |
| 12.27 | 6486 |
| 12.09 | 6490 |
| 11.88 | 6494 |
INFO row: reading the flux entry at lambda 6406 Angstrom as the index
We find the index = 12.15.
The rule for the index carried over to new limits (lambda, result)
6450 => 12.29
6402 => 12.32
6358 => 11.71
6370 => 12.37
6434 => 12.18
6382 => 12.45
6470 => 12.52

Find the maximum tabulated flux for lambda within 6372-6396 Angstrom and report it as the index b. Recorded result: 12.58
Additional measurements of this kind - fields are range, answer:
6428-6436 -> 12.26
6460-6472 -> 12.68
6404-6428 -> 12.39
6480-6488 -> 12.37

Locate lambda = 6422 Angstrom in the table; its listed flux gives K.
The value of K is 12.36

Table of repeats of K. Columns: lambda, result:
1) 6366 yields 11.99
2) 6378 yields 12.54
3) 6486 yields 12.27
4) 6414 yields 12.01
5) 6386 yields 12.42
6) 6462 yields 12.68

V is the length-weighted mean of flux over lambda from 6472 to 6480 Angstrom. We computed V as 12.5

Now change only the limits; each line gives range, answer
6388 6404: 12.3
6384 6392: 12.4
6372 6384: 12.5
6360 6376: 12.2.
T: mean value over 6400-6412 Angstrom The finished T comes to 12.2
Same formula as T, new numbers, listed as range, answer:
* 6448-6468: 12.5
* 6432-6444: 12.2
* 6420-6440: 12.3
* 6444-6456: 12.3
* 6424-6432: 12.3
